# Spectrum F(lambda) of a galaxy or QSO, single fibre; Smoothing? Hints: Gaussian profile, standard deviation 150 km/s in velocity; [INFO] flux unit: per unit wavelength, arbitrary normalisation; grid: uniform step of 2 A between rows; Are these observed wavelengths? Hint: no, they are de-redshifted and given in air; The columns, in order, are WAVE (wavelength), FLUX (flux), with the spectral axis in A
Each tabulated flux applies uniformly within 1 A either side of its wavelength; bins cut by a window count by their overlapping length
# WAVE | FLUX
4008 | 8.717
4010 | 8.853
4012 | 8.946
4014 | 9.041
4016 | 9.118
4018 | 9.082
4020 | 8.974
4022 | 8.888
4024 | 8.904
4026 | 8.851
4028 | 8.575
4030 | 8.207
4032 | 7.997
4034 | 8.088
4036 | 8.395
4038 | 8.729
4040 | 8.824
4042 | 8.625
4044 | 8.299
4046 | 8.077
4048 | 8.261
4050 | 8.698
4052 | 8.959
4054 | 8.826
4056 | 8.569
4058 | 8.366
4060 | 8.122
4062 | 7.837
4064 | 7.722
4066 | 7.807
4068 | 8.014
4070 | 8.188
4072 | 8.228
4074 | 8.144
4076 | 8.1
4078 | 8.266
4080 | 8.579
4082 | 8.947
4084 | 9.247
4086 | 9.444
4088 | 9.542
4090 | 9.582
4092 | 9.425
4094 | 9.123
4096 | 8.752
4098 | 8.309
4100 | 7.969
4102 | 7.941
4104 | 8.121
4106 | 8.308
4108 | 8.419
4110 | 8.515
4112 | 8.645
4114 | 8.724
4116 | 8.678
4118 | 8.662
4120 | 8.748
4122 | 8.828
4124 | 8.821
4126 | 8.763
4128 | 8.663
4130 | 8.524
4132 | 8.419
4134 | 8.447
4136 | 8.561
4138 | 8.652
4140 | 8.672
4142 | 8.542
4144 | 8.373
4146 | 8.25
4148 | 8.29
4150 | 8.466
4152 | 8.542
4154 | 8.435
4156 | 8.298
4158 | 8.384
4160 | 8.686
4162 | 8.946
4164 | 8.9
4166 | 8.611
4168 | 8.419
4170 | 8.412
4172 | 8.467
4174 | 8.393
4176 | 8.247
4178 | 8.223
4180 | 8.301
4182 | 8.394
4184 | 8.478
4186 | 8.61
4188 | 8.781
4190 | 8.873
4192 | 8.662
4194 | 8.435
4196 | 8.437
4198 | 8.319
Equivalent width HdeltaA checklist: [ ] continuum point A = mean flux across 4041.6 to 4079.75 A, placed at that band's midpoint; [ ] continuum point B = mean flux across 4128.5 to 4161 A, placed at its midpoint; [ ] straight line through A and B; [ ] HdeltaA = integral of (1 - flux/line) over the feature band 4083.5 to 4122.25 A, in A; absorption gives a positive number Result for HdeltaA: -1.7 A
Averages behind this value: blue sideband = 8.27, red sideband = 8.47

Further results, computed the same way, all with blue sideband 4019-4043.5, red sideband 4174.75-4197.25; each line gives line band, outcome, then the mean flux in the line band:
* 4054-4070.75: 0.9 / 8.12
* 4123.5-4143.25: -0.2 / 8.6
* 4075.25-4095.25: -1.1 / 9.03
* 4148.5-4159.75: 0.1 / 8.44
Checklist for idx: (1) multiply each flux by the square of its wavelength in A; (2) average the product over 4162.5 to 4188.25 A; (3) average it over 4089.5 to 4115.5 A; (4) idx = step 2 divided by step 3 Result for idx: 1.02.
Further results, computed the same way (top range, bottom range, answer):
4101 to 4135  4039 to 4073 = 1.06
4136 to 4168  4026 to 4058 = 1.06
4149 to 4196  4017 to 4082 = 1.07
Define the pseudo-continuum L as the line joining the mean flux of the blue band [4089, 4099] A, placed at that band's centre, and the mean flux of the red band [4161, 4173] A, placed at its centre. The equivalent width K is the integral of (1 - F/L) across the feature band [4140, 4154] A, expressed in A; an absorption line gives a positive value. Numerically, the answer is 0.5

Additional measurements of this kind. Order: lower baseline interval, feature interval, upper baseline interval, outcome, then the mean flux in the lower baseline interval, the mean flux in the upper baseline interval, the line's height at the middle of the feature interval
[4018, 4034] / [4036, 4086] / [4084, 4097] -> 3.2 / 8.62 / 9.31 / 8.99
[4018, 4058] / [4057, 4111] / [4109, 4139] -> 0.8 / 8.57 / 8.64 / 8.61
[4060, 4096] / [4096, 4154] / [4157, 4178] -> 0.4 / 8.59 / 8.53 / 8.56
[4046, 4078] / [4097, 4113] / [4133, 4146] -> 0.2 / 8.25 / 8.52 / 8.4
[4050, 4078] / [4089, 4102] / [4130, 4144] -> -0.7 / 8.24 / 8.53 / 8.37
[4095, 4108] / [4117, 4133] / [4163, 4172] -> -0.6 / 8.25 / 8.57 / 8.36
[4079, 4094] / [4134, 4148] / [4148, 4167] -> 0.4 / 9.24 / 8.57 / 8.73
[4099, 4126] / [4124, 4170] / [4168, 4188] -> -0.5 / 8.5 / 8.41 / 8.45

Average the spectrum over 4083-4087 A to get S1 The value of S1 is 9.35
